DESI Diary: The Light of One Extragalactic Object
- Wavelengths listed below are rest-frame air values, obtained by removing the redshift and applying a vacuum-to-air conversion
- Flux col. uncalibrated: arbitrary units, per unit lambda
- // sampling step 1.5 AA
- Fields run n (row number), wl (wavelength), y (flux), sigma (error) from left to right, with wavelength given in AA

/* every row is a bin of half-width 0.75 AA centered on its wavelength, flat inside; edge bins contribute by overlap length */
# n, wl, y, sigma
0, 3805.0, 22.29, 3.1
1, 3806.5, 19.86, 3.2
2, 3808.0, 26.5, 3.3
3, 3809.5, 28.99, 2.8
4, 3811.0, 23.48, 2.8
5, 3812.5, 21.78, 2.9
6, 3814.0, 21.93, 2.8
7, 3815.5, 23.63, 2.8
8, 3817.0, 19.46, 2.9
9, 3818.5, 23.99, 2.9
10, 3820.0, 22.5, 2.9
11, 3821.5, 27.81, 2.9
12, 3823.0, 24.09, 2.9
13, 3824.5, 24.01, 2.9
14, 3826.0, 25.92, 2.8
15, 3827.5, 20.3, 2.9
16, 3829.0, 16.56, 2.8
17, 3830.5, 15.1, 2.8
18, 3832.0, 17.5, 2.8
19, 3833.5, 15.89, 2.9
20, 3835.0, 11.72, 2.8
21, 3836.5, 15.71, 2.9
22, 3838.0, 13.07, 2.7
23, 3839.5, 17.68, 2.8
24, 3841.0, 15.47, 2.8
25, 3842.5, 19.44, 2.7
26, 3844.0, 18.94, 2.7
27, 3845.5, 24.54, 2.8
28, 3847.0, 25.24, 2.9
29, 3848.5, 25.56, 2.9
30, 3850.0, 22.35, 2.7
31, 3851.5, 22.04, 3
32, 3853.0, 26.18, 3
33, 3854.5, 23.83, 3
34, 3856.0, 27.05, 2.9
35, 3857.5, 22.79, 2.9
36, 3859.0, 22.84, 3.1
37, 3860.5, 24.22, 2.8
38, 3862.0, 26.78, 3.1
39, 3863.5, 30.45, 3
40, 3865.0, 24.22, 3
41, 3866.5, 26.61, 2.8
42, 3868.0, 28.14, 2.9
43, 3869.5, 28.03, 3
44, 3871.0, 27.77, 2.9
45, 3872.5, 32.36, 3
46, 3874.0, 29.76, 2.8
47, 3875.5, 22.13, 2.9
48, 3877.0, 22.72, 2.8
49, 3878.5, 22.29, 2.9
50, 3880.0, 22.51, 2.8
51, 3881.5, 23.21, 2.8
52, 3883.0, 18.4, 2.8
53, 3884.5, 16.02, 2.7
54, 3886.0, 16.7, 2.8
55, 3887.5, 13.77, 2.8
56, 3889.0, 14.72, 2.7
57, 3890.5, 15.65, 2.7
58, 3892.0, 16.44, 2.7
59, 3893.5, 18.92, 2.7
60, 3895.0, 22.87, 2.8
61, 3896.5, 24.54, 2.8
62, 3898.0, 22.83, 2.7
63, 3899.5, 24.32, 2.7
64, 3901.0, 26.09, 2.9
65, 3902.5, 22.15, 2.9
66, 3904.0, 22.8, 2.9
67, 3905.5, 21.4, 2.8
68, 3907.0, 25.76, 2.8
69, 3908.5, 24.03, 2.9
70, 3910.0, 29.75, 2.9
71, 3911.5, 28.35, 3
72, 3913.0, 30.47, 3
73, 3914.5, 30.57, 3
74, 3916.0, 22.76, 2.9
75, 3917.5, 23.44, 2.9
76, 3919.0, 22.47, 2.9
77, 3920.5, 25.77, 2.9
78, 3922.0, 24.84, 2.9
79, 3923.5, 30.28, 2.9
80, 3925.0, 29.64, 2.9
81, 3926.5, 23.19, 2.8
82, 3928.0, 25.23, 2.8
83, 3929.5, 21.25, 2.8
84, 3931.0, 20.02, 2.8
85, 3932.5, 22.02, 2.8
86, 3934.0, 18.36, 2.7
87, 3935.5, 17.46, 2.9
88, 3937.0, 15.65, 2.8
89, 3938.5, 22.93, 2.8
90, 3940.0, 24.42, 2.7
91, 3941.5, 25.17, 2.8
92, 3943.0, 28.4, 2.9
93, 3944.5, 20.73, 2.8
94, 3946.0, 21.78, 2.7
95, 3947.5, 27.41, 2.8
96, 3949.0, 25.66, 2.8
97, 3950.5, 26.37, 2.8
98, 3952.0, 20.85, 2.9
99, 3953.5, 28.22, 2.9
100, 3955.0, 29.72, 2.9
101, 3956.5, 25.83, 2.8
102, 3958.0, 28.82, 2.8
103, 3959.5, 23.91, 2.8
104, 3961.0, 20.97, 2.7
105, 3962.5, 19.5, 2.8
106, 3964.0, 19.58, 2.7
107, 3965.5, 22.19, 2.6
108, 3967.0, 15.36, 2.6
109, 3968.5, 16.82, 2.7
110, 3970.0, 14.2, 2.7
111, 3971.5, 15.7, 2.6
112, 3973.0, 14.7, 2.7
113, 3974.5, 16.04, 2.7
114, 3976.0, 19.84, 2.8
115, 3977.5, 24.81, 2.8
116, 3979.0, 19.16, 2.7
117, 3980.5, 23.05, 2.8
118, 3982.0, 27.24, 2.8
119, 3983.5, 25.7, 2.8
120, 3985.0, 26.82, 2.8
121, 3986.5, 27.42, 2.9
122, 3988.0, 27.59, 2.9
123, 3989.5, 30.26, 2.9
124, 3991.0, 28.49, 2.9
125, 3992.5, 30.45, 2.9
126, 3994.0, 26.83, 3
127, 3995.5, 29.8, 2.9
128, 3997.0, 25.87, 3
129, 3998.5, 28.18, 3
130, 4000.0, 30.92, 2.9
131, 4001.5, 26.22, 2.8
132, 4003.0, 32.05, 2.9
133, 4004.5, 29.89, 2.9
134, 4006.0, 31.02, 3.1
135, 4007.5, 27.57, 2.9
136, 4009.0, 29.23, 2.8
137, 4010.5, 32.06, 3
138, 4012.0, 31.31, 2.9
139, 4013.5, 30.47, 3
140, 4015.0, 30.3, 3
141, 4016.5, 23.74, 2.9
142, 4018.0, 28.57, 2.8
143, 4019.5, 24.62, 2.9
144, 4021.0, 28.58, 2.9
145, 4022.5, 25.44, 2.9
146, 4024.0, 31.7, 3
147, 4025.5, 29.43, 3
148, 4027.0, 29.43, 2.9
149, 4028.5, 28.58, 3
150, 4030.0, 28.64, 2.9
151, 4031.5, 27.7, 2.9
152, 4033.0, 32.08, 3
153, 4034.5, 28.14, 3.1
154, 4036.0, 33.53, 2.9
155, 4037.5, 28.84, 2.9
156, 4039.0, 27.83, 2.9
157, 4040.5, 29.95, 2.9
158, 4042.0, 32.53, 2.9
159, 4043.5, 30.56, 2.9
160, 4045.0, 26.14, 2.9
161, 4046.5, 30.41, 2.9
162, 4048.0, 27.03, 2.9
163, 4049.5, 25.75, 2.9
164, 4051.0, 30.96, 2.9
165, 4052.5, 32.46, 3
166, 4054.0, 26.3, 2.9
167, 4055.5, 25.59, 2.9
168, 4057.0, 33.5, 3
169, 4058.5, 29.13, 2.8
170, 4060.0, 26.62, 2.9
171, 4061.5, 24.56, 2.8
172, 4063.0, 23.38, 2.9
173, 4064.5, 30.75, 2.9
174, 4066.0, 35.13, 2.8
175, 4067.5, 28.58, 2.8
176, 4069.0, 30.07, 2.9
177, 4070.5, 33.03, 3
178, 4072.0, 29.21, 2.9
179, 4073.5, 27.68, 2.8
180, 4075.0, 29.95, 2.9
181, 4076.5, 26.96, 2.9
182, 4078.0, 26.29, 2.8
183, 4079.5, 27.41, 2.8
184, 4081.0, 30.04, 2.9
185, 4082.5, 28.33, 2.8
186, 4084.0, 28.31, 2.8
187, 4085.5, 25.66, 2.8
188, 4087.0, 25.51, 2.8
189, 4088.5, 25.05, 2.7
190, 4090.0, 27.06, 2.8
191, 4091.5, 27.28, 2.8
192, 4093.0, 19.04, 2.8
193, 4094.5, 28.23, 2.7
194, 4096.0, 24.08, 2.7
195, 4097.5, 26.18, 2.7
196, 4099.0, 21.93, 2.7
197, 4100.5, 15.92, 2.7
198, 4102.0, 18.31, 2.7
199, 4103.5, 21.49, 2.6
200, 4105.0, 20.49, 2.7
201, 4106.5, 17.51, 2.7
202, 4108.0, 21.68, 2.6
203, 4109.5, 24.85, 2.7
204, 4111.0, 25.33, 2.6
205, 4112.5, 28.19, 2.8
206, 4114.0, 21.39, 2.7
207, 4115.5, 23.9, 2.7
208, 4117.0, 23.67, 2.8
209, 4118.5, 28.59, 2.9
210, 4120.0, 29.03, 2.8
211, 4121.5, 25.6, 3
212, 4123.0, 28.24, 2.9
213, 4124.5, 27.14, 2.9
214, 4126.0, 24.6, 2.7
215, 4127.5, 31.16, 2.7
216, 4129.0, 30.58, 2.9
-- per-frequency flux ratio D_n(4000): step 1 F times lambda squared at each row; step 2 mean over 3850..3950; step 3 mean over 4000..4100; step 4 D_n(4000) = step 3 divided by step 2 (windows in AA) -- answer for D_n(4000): 1.3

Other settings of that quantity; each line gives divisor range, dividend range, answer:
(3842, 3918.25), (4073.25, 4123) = 1.17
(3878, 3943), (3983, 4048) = 1.35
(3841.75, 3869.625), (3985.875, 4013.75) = 1.28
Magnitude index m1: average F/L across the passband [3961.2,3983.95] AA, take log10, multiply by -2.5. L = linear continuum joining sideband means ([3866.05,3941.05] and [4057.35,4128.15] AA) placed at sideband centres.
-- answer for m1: 0.23 mag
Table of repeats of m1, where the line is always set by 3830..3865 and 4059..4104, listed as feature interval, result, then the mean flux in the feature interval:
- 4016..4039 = -0.14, 28.6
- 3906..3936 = -0.09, 24.8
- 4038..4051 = -0.13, 28.9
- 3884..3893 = 0.38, 15.6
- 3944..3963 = -0.05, 24.7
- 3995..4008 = -0.18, 29.1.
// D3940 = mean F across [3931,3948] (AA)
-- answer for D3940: 22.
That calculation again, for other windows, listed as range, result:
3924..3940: 21.8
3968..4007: 25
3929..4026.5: 24.9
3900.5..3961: 24.5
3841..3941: 23.4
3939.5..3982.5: 22.3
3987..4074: 29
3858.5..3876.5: 26.9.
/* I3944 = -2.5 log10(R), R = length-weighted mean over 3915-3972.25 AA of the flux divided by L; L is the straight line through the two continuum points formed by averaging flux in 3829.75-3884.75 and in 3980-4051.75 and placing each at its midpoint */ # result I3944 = 0.13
